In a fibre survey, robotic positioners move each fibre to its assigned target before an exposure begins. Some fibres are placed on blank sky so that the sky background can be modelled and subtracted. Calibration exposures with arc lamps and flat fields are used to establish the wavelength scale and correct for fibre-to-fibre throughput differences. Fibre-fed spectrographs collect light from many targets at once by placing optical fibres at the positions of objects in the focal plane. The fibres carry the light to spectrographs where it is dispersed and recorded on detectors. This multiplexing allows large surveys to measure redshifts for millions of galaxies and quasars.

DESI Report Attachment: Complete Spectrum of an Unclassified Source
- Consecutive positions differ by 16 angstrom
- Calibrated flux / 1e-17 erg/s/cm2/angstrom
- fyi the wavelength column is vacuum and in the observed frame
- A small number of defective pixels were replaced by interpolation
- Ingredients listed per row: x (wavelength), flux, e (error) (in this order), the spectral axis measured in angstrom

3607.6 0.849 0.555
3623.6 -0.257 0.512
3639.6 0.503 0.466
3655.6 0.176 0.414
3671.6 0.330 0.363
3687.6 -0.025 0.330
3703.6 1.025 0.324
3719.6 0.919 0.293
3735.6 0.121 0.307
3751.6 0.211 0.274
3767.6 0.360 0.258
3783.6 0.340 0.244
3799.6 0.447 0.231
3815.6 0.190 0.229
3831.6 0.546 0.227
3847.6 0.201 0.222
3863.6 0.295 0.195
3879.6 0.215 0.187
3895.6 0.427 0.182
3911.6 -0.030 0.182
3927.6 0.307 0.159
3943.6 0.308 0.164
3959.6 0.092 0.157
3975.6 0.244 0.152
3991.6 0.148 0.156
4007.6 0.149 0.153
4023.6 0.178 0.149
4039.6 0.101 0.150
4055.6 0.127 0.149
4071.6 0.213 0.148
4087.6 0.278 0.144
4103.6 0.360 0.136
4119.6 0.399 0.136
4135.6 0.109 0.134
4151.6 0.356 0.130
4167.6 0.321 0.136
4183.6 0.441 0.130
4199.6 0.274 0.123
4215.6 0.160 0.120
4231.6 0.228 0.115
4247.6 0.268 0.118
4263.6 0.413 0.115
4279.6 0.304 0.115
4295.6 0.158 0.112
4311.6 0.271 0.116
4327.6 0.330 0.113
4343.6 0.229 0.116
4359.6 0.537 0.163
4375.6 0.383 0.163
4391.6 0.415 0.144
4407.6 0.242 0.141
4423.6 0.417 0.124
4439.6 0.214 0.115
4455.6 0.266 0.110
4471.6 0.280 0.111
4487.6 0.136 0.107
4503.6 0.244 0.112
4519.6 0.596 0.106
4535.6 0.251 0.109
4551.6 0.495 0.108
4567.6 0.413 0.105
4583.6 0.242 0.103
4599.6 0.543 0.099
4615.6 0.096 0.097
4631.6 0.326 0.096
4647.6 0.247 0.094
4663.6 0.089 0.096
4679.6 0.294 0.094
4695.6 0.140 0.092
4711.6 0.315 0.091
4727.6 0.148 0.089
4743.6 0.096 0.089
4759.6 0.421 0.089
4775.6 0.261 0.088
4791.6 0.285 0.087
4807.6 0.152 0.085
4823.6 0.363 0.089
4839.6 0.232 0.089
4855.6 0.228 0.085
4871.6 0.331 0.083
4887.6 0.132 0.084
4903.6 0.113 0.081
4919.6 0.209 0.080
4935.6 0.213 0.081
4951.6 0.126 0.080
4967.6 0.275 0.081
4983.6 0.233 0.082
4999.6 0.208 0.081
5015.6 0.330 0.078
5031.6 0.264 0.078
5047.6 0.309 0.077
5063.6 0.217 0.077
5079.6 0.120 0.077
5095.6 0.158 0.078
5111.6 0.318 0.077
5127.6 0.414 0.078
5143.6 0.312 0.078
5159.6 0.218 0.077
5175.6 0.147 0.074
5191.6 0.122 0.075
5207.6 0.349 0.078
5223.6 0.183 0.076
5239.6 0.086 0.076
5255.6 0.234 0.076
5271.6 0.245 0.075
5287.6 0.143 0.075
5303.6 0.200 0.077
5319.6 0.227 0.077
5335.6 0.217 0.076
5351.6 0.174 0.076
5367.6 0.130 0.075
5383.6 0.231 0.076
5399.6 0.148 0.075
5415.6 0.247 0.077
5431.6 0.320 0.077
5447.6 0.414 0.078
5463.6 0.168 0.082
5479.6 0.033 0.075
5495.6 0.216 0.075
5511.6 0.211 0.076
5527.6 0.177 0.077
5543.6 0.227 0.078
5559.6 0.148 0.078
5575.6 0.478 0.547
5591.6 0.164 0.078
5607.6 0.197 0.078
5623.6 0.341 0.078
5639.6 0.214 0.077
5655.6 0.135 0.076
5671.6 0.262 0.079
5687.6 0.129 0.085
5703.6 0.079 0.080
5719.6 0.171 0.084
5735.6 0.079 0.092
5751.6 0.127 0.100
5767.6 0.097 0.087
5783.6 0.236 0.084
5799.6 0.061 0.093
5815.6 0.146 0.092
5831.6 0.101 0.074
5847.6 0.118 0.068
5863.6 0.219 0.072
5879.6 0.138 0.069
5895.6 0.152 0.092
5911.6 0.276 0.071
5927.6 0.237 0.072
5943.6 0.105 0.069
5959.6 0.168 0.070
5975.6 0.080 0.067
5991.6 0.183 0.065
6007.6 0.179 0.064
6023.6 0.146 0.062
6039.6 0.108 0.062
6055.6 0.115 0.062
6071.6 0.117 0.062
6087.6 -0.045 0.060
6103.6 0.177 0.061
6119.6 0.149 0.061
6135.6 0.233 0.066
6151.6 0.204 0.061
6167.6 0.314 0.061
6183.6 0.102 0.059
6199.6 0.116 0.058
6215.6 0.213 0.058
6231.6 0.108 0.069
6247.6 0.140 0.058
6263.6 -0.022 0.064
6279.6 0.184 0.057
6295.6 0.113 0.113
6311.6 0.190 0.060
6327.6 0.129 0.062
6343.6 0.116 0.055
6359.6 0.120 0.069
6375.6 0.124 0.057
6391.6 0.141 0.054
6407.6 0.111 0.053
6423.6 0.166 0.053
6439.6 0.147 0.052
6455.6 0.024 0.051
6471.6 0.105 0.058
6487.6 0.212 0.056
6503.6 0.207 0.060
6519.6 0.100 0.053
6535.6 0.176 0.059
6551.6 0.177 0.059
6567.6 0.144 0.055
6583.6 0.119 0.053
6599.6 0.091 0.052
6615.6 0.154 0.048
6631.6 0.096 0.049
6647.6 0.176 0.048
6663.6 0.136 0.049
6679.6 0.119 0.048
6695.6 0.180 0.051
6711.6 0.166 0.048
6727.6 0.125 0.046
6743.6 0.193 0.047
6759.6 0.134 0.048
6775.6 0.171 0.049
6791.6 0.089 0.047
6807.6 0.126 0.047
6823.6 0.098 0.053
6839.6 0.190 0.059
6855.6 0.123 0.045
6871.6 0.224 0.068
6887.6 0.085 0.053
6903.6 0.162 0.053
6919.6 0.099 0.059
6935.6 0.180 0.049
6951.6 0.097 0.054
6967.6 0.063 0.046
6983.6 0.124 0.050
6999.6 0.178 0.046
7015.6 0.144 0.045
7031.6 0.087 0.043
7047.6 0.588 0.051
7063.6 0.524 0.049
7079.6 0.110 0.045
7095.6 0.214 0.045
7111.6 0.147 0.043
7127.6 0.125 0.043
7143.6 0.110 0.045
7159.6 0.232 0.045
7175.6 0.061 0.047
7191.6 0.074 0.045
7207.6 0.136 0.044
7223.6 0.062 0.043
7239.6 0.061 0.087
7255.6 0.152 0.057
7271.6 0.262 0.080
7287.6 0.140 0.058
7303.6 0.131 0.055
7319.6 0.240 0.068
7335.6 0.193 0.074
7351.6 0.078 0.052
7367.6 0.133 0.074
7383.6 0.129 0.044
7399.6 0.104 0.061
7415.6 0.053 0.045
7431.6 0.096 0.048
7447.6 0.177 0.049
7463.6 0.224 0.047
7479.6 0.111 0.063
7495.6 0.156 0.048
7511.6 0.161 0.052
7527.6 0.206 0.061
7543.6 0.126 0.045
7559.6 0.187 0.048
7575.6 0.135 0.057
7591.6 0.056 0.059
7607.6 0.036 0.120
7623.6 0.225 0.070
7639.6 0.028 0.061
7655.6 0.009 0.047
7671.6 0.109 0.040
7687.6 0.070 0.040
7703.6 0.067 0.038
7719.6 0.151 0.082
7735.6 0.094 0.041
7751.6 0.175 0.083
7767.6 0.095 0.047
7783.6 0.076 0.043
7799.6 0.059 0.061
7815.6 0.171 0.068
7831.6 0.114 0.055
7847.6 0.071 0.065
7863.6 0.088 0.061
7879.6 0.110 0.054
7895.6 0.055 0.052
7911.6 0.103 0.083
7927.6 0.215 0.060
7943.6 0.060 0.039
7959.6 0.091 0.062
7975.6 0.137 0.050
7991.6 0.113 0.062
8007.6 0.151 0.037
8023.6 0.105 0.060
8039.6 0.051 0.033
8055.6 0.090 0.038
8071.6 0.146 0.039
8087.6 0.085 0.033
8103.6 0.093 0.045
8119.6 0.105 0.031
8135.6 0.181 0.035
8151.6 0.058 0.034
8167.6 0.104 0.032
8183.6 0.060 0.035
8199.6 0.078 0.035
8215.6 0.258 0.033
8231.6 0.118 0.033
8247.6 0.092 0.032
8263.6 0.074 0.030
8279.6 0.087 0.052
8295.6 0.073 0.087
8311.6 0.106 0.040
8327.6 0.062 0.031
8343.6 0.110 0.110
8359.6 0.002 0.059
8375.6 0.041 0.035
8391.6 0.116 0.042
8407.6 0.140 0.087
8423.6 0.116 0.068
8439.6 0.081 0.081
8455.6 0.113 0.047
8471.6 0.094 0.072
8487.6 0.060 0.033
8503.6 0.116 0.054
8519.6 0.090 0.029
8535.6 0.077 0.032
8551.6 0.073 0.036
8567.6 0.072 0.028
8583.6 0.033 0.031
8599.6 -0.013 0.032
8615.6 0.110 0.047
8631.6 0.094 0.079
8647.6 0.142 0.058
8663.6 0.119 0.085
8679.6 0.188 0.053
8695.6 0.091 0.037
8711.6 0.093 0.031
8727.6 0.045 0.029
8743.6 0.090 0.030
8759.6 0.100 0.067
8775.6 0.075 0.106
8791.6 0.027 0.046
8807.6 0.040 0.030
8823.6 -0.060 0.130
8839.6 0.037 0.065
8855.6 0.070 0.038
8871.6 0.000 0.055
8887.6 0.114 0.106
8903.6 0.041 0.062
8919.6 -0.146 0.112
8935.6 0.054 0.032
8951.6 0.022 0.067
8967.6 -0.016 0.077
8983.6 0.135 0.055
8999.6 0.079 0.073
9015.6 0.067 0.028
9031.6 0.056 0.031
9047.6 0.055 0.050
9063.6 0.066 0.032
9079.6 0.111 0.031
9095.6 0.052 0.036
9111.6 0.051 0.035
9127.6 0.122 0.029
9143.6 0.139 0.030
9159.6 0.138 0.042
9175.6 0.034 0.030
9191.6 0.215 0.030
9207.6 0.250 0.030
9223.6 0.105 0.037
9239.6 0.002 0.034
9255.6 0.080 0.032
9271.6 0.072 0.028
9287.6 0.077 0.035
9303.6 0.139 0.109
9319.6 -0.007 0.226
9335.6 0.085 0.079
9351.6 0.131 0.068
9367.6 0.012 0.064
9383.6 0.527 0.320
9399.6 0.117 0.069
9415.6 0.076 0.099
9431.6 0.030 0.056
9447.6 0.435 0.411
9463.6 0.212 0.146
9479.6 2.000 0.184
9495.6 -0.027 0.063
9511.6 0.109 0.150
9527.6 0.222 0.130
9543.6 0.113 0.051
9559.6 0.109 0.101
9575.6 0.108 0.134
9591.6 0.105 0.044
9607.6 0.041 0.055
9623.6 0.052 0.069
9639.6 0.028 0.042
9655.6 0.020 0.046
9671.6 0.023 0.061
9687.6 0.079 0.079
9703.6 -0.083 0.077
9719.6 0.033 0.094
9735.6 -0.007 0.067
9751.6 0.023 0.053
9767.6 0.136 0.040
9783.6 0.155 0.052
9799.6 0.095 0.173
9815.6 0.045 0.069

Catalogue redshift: 0.89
